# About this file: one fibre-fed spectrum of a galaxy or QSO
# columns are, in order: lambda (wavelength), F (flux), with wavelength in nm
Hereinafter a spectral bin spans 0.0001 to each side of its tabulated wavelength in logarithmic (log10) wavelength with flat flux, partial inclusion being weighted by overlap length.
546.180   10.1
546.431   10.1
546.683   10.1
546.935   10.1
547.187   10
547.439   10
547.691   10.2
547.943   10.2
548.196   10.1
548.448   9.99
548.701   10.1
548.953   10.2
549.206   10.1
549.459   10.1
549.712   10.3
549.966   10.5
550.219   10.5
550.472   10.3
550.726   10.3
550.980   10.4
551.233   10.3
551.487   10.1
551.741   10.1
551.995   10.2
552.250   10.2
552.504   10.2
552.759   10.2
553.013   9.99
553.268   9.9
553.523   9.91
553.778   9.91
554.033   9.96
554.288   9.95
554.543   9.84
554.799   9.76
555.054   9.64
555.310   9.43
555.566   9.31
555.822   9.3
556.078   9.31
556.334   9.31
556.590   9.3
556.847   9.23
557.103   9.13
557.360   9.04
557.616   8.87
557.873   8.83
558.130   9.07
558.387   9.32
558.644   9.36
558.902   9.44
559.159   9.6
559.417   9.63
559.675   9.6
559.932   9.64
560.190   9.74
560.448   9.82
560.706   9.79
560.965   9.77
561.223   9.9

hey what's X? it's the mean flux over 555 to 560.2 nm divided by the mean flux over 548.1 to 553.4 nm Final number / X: 0.91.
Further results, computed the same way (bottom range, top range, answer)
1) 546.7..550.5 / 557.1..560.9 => 0.92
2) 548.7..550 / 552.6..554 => 0.98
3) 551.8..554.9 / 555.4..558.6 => 0.92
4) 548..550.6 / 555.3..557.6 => 0.90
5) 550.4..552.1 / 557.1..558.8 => 0.89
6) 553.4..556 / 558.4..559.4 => 0.98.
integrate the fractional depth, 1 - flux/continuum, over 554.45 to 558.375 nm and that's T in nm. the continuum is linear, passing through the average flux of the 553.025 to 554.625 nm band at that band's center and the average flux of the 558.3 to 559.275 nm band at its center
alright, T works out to 0.15 nm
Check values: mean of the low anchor 9.92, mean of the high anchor 9.43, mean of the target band 9.29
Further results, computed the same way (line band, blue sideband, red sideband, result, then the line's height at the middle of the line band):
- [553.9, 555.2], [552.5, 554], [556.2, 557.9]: -0.017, 9.7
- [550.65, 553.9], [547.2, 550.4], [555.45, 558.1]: -0.130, 9.74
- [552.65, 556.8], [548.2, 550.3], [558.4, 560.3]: 0.076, 9.86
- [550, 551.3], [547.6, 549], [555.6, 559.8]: -0.060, 9.92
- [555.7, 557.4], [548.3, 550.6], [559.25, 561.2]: 0.112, 9.89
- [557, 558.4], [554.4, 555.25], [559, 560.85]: 0.099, 9.7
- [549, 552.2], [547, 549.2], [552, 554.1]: -0.061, 10.1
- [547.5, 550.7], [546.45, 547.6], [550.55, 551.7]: -0.017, 10.2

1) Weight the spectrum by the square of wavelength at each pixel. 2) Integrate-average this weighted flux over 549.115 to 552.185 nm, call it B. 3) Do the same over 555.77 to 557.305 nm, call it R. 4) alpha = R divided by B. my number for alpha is 0.9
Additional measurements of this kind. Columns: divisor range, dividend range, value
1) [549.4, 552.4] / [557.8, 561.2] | 0.96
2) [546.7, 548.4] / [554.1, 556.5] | 0.97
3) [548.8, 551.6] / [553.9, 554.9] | 0.98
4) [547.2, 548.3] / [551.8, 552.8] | 1.02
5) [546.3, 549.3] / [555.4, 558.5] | 0.94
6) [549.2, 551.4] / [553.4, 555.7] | 0.96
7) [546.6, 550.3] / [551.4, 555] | 1.00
